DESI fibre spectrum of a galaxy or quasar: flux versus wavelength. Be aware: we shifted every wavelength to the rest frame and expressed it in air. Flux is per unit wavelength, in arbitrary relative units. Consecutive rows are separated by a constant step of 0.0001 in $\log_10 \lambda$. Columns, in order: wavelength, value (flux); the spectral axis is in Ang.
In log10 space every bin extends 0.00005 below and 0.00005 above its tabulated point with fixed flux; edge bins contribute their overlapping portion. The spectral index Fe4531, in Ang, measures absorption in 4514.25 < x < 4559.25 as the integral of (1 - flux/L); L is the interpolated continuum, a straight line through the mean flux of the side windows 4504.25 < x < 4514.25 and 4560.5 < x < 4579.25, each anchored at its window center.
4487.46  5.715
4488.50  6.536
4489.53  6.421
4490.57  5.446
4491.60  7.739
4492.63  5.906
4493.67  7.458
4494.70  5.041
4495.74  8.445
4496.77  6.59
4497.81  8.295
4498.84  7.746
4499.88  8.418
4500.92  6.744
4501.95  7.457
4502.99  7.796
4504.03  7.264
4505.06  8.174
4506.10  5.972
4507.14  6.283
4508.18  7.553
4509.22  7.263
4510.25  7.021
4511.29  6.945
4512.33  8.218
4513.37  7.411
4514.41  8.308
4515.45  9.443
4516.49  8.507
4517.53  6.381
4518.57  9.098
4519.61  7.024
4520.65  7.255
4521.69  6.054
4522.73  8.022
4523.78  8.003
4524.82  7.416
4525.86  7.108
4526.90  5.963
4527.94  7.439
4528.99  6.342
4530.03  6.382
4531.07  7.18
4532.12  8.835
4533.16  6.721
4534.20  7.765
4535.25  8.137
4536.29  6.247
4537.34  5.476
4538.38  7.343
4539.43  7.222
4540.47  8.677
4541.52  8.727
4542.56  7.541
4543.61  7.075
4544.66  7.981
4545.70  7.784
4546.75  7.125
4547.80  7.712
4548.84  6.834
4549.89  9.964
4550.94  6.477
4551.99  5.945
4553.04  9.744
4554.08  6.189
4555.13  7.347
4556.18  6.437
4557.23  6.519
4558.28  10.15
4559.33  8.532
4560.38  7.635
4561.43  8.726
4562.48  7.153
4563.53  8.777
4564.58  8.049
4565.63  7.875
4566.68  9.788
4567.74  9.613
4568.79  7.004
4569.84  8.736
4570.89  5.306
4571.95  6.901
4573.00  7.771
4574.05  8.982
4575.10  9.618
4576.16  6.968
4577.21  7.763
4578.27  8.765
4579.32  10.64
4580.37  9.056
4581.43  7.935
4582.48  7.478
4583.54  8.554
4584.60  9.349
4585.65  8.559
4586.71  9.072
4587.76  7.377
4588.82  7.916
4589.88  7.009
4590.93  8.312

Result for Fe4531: 1.0 Ang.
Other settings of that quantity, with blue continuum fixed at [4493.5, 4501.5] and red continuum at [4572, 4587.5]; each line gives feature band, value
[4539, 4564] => 1.13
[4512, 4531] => 0.58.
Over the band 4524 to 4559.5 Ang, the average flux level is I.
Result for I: 7.42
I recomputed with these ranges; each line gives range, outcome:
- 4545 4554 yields 7.64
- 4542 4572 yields 7.77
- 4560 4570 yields 8.33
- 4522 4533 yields 7.23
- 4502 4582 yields 7.68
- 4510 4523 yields 7.67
